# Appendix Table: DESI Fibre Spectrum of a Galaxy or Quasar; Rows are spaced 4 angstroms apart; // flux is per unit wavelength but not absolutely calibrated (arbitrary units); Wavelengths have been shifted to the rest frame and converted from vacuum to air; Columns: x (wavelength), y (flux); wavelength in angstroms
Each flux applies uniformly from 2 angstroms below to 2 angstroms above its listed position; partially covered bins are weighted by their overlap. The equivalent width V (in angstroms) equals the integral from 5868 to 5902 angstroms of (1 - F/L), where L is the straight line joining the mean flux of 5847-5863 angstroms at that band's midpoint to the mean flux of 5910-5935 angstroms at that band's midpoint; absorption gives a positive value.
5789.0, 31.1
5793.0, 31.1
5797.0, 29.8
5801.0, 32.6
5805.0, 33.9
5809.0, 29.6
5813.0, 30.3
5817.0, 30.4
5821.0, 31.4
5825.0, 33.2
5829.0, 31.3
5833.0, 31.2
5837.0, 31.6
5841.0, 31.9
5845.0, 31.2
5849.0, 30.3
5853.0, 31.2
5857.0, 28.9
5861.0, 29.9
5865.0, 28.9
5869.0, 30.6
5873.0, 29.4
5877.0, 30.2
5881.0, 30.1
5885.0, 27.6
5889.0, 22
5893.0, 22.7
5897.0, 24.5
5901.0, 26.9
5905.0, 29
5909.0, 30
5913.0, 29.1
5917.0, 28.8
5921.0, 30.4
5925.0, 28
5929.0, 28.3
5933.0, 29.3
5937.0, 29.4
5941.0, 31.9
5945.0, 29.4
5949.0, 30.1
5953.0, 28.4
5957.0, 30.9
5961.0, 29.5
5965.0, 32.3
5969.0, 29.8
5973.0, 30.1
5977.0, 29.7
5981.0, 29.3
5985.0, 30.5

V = 2.99 angstroms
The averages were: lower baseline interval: 30.1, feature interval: 27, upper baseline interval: 29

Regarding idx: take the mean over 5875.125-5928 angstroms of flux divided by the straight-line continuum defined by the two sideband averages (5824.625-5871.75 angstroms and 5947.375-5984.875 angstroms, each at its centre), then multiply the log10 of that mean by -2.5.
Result 0.10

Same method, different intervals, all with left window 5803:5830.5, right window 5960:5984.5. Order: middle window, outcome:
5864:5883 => 0.039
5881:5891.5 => 0.199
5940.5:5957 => 0.017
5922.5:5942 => 0.044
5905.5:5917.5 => 0.049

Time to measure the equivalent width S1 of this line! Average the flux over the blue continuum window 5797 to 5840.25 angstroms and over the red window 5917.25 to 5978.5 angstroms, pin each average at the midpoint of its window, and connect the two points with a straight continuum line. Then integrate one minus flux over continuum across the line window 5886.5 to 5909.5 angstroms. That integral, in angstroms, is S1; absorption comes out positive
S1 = 3.6 angstroms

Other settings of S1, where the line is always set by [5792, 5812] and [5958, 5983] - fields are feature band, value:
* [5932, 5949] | 0.2 angstroms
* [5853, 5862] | 0.4 angstroms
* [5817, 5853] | -0.4 angstroms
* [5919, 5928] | 0.4 angstroms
